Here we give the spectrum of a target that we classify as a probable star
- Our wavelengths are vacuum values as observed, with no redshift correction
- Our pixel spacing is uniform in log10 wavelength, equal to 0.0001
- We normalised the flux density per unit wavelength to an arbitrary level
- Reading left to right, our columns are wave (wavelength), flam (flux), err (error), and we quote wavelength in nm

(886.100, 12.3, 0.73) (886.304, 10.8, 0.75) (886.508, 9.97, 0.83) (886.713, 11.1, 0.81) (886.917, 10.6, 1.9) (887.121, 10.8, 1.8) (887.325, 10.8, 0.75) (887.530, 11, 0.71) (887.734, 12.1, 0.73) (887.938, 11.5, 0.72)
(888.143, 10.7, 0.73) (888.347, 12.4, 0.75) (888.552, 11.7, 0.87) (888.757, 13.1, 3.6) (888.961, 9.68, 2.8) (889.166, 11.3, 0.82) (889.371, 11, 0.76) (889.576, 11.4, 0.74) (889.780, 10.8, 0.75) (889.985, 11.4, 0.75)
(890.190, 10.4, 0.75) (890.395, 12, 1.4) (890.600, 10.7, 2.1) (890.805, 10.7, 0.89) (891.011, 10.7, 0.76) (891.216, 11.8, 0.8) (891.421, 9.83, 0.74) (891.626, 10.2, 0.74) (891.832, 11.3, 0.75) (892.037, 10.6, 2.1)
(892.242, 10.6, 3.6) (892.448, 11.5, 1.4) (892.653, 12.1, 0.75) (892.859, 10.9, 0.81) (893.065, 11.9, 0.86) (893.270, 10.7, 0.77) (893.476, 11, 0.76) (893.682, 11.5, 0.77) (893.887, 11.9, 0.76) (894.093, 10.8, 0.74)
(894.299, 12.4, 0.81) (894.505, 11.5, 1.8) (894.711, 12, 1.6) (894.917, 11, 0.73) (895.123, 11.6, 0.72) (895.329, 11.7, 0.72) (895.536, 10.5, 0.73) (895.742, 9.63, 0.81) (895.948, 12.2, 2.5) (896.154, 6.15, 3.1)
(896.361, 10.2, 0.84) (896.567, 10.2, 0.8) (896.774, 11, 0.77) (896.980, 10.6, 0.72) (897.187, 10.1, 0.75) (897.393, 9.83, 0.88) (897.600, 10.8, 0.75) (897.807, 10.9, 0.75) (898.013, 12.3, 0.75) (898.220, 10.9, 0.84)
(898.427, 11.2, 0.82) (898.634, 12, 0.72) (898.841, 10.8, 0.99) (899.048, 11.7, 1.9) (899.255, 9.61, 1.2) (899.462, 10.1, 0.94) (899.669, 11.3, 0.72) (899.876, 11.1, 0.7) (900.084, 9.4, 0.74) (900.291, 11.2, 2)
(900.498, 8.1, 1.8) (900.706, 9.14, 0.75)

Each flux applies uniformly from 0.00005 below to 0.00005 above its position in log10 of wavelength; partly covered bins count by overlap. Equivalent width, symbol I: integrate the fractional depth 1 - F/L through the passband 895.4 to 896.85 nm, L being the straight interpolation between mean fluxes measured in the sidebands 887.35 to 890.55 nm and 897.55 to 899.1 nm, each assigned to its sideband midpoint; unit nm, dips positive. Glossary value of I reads 0.17 nm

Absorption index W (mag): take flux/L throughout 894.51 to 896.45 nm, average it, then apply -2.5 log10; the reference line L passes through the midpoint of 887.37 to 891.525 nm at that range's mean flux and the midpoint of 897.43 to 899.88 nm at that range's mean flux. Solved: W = 0.05 mag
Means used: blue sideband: 11.2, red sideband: 11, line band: 10.6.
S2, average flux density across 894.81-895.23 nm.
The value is 11.3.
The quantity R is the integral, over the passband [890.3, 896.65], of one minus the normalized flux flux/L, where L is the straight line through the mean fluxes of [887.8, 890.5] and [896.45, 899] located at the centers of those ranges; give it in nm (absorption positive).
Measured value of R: 0.09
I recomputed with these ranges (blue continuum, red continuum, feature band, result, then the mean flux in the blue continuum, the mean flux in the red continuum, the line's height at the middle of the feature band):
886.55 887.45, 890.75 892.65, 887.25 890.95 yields -0.15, 10.8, 10.9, 10.8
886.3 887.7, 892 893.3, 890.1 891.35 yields 0.01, 10.8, 11.2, 11.1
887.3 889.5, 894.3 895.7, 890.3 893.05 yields 0.09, 11.4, 11.4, 11.4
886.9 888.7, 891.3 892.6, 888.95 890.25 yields 0.02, 11.4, 10.7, 11.1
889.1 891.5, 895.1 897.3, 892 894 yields -0.11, 11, 10.3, 10.7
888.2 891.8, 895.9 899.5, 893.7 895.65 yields -0.12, 11.1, 10.6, 10.8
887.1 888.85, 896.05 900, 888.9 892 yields 0.12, 11.6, 10.6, 11.3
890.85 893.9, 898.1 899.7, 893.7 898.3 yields 0.07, 11.1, 10.9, 11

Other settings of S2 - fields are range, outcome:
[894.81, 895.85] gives 10.9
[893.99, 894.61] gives 11.6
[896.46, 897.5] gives 10.3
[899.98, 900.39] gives 10.3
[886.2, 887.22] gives 10.7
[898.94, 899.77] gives 10.7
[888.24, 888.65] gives 12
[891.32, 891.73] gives 10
